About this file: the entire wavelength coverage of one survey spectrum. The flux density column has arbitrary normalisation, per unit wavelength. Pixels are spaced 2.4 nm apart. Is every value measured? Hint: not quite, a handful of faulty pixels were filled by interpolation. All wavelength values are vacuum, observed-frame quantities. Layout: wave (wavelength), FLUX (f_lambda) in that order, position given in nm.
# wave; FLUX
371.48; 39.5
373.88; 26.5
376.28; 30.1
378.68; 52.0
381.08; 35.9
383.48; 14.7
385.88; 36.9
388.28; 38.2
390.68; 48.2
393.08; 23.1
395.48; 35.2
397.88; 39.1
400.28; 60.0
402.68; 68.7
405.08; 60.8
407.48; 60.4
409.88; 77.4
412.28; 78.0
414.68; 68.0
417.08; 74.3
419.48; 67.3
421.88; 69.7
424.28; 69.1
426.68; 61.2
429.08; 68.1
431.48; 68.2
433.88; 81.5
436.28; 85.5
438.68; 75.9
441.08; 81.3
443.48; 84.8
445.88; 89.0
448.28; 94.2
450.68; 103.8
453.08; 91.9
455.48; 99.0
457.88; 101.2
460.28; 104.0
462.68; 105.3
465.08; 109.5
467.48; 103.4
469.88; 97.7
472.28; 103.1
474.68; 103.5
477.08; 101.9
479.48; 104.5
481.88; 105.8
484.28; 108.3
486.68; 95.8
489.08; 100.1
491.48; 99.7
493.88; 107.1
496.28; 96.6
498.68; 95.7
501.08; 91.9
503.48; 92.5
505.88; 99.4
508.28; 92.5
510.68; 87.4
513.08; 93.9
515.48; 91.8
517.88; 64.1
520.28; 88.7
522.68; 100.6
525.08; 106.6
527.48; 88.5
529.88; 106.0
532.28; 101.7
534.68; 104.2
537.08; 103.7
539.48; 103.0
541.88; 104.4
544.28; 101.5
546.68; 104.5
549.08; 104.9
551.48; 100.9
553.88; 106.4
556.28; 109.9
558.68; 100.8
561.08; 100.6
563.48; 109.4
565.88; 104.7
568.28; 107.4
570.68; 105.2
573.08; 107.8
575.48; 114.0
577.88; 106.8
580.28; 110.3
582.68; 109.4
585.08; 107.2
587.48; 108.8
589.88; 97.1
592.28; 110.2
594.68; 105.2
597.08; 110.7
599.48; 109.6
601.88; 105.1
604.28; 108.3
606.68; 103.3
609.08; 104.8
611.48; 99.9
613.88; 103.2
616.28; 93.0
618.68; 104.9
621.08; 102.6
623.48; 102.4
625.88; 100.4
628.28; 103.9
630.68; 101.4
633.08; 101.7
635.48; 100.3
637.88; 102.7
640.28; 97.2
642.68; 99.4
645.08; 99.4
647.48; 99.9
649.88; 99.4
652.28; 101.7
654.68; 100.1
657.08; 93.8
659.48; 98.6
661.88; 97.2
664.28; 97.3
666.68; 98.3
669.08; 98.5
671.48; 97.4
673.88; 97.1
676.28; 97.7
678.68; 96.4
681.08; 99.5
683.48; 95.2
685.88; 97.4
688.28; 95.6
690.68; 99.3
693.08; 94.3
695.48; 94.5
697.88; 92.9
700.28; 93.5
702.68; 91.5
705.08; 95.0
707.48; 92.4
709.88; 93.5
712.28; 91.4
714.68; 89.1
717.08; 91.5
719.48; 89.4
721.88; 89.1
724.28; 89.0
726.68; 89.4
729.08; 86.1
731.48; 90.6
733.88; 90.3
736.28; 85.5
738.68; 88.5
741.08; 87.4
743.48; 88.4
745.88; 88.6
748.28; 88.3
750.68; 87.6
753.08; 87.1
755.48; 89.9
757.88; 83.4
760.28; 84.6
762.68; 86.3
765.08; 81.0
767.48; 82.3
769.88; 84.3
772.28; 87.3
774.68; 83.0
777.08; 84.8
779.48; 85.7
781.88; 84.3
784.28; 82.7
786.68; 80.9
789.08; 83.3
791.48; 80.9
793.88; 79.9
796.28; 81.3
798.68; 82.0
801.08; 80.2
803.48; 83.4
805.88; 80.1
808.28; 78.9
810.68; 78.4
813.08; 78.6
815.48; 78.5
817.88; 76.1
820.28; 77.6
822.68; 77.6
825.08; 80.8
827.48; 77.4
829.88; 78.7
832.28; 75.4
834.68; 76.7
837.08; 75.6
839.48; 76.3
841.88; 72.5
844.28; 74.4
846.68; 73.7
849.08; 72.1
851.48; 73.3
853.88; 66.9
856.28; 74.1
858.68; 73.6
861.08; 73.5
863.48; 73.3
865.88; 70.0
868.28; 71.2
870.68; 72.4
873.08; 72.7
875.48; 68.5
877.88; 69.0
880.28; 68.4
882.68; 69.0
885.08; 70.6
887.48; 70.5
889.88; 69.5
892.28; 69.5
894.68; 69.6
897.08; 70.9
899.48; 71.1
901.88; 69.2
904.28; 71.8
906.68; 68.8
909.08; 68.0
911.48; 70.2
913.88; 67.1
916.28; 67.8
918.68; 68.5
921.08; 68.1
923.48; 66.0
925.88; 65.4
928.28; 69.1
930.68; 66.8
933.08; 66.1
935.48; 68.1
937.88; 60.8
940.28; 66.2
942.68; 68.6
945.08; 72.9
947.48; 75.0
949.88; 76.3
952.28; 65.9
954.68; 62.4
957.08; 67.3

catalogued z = 0.000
